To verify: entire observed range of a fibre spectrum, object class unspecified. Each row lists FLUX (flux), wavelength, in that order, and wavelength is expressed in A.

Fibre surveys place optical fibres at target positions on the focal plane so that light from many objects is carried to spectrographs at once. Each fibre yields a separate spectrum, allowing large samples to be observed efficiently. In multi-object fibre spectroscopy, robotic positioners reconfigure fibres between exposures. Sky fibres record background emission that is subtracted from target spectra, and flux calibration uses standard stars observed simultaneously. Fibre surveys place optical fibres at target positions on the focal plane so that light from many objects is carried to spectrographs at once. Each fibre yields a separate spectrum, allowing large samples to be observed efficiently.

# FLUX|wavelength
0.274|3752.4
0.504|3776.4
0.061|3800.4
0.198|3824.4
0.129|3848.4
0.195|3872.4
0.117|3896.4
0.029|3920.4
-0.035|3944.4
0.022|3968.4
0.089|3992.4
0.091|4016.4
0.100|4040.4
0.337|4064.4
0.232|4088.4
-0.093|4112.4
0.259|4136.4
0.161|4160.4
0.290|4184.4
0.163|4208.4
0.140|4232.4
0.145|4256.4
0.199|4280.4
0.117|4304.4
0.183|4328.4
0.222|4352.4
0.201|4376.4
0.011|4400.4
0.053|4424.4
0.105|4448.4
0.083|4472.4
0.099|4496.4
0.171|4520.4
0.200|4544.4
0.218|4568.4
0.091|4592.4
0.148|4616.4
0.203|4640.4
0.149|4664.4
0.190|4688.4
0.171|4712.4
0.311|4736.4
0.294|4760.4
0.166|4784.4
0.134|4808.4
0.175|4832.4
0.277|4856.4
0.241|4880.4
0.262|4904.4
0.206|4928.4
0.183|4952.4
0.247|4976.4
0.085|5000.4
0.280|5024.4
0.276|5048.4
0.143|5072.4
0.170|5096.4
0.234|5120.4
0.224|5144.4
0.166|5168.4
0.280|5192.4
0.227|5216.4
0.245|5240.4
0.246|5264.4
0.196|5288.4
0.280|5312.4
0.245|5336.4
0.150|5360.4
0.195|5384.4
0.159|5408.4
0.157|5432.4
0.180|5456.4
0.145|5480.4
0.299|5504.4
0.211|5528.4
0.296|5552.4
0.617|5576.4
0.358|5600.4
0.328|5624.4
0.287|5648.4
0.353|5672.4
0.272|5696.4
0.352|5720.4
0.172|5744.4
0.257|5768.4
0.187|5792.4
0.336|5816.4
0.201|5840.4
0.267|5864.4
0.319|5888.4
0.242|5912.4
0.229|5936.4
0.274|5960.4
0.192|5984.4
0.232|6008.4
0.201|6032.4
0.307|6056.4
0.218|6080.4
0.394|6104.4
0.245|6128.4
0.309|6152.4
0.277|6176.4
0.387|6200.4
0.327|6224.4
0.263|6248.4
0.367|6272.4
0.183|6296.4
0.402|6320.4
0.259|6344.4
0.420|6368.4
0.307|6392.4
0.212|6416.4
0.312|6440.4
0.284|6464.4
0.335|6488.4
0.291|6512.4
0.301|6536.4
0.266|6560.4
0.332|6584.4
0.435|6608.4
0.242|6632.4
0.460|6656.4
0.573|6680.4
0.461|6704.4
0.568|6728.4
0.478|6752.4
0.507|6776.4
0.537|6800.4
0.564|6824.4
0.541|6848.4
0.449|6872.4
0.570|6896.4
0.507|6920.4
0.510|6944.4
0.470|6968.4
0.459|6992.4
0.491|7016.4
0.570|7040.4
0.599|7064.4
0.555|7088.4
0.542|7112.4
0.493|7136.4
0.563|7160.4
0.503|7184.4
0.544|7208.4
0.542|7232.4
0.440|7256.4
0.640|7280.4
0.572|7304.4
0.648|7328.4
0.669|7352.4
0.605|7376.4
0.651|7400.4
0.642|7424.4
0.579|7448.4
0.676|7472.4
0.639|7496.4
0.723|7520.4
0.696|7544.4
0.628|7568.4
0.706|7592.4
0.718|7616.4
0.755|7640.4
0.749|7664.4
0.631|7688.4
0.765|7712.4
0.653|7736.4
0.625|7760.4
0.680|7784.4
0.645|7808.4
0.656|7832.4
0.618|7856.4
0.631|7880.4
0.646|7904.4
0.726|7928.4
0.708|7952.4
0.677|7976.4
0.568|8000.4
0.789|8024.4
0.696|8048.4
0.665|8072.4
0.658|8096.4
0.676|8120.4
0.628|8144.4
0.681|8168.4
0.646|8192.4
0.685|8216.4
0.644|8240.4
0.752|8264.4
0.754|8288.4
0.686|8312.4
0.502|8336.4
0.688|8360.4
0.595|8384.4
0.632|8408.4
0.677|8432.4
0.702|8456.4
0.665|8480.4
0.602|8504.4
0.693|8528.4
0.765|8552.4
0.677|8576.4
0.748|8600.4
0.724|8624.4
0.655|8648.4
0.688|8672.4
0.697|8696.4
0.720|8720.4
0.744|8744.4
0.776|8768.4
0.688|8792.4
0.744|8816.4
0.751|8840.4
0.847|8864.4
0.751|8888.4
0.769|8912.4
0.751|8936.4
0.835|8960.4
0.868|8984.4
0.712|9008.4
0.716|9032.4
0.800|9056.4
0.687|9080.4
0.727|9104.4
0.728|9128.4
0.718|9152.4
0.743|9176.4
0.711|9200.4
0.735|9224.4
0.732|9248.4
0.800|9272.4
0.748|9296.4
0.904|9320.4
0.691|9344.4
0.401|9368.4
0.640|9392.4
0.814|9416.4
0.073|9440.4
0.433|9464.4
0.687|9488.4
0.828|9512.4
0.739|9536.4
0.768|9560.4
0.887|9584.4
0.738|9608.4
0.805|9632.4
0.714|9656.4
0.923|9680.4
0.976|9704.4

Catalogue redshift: 0.671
